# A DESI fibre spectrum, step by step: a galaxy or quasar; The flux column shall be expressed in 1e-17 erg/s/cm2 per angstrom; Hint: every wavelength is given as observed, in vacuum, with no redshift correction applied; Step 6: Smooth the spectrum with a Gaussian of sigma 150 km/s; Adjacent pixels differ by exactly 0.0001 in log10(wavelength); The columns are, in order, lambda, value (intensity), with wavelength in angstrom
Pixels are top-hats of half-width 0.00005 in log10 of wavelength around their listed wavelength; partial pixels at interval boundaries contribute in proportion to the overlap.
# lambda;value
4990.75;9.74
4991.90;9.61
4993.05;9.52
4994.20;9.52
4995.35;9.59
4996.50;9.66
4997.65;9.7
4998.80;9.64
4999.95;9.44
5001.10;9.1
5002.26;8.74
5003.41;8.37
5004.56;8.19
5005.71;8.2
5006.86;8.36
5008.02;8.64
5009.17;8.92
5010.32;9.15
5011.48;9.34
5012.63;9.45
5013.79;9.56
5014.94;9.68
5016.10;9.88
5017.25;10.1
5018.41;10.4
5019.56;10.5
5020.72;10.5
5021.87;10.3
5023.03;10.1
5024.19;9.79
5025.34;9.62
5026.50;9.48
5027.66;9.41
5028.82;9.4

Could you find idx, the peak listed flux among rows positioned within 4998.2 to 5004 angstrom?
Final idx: 9.64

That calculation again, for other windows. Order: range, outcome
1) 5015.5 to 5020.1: 10.5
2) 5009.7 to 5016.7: 9.88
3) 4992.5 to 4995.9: 9.59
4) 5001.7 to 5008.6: 8.74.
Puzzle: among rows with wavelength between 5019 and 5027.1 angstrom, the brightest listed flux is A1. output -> 10.5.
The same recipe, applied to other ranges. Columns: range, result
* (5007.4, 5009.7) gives 8.92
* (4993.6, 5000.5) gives 9.7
